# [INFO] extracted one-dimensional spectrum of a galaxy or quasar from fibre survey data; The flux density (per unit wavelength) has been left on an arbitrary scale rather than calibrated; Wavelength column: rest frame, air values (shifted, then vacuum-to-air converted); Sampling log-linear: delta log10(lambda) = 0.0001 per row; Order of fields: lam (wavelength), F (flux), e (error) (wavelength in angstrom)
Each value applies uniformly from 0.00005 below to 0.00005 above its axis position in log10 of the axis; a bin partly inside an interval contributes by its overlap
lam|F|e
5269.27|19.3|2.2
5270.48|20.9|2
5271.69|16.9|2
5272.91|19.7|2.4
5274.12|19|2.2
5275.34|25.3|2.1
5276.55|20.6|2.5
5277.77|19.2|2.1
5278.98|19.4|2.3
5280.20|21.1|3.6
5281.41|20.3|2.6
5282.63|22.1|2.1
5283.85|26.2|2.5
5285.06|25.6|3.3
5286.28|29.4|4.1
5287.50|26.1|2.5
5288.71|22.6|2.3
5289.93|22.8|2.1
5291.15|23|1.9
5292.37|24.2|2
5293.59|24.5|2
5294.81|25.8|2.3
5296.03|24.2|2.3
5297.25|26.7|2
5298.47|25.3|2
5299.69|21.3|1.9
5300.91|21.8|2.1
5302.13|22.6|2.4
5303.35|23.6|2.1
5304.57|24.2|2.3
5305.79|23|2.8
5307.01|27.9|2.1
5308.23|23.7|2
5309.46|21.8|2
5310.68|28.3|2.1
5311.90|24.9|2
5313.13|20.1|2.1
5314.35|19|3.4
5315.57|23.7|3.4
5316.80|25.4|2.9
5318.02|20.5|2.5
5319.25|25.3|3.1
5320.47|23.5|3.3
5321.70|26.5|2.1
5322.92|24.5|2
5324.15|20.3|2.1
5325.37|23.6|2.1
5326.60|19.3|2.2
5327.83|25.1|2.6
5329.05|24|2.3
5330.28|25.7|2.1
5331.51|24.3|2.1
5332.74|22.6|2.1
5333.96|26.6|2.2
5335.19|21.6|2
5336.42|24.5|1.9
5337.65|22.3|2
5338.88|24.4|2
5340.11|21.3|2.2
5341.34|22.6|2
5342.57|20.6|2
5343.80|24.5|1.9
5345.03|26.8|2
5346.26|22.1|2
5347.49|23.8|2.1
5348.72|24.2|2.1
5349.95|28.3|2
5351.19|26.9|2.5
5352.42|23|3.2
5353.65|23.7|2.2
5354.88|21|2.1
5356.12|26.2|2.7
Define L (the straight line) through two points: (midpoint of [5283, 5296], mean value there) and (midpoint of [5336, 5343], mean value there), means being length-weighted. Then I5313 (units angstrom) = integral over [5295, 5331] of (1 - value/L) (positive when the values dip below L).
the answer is 0.2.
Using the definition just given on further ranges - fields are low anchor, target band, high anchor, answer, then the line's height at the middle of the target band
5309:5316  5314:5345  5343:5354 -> 0.59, 23.8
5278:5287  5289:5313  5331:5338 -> -0.66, 23.4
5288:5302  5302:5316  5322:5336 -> 0.05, 23.7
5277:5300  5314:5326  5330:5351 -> 0.26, 23.8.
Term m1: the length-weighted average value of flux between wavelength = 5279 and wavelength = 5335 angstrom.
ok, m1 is 23.8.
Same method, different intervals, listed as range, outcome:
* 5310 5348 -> 23.5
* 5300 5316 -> 23.4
